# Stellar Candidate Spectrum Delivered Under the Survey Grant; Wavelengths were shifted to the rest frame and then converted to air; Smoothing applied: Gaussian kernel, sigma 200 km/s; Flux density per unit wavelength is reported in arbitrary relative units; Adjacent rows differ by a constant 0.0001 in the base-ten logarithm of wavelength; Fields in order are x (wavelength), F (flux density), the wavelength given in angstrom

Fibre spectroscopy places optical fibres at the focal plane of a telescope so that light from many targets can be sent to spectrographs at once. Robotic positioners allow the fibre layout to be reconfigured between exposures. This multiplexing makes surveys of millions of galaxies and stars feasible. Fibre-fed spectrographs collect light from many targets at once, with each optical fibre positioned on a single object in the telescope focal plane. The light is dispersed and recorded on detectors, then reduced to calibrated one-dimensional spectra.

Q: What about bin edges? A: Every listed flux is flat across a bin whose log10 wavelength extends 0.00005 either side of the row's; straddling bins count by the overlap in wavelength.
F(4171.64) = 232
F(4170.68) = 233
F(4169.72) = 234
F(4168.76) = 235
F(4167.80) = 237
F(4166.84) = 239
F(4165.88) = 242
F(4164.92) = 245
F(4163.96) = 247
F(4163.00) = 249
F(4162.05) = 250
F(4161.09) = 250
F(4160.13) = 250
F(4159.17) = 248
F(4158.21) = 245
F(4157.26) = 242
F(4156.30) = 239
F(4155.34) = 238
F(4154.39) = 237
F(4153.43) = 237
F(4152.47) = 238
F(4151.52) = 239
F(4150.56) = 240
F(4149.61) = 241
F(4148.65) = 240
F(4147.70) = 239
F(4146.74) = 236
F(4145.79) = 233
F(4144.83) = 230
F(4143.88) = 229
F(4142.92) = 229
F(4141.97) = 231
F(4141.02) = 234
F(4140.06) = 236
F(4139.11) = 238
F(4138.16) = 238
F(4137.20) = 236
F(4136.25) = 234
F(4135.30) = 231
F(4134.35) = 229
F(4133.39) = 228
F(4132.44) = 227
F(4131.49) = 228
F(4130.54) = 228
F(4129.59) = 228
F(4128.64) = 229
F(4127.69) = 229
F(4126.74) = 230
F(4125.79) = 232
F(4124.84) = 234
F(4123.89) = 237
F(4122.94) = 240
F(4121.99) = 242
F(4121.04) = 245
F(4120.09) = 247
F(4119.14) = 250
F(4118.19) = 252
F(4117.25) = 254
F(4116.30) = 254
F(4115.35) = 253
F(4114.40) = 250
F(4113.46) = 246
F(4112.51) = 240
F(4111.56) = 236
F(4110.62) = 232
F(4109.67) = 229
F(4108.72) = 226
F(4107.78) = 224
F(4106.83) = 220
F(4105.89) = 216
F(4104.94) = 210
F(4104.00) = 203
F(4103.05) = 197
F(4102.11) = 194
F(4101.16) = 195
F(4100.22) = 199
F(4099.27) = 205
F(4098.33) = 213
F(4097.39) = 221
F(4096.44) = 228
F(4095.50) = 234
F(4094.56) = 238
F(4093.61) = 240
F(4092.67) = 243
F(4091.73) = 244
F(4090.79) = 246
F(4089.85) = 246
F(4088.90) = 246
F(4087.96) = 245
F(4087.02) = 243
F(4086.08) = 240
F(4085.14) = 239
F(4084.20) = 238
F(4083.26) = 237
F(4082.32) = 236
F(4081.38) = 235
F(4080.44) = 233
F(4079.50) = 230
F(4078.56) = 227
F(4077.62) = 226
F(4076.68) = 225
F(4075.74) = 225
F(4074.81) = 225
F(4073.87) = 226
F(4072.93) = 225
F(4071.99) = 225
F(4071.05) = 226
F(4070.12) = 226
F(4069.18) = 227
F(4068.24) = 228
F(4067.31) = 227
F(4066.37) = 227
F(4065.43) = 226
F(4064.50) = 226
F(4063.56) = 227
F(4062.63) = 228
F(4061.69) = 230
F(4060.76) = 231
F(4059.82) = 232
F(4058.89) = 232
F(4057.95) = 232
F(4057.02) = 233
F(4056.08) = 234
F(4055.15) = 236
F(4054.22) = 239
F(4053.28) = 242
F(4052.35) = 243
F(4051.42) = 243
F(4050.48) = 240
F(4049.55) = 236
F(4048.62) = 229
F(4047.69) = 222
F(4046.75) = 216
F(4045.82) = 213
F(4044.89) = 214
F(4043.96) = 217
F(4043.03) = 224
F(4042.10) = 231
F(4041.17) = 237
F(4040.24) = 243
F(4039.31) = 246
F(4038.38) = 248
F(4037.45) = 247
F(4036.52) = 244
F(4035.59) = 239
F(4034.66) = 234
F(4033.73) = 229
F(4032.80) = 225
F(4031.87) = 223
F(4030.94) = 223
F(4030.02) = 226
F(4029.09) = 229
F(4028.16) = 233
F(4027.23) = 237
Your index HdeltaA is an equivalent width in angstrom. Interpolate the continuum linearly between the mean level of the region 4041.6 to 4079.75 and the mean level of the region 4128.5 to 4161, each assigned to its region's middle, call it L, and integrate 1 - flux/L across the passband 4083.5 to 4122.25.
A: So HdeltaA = -0.02 angstrom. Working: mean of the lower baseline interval 229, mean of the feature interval 232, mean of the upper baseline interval 236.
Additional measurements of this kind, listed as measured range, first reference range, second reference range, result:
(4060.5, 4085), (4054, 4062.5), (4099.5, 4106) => -0.7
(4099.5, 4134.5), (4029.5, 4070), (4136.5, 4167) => 1.0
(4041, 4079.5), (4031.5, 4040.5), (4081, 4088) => 1.6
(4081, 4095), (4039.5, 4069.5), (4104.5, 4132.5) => -0.5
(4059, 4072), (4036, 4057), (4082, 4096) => 0.5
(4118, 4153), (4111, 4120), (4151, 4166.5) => 1.5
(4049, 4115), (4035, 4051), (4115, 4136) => 1.4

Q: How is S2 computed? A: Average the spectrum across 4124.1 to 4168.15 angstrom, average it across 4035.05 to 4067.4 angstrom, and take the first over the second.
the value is 1.0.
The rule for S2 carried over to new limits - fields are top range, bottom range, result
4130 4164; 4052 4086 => 1.03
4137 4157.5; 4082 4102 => 1.02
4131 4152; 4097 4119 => 1.04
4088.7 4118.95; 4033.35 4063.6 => 0.98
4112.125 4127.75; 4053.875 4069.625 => 1.06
